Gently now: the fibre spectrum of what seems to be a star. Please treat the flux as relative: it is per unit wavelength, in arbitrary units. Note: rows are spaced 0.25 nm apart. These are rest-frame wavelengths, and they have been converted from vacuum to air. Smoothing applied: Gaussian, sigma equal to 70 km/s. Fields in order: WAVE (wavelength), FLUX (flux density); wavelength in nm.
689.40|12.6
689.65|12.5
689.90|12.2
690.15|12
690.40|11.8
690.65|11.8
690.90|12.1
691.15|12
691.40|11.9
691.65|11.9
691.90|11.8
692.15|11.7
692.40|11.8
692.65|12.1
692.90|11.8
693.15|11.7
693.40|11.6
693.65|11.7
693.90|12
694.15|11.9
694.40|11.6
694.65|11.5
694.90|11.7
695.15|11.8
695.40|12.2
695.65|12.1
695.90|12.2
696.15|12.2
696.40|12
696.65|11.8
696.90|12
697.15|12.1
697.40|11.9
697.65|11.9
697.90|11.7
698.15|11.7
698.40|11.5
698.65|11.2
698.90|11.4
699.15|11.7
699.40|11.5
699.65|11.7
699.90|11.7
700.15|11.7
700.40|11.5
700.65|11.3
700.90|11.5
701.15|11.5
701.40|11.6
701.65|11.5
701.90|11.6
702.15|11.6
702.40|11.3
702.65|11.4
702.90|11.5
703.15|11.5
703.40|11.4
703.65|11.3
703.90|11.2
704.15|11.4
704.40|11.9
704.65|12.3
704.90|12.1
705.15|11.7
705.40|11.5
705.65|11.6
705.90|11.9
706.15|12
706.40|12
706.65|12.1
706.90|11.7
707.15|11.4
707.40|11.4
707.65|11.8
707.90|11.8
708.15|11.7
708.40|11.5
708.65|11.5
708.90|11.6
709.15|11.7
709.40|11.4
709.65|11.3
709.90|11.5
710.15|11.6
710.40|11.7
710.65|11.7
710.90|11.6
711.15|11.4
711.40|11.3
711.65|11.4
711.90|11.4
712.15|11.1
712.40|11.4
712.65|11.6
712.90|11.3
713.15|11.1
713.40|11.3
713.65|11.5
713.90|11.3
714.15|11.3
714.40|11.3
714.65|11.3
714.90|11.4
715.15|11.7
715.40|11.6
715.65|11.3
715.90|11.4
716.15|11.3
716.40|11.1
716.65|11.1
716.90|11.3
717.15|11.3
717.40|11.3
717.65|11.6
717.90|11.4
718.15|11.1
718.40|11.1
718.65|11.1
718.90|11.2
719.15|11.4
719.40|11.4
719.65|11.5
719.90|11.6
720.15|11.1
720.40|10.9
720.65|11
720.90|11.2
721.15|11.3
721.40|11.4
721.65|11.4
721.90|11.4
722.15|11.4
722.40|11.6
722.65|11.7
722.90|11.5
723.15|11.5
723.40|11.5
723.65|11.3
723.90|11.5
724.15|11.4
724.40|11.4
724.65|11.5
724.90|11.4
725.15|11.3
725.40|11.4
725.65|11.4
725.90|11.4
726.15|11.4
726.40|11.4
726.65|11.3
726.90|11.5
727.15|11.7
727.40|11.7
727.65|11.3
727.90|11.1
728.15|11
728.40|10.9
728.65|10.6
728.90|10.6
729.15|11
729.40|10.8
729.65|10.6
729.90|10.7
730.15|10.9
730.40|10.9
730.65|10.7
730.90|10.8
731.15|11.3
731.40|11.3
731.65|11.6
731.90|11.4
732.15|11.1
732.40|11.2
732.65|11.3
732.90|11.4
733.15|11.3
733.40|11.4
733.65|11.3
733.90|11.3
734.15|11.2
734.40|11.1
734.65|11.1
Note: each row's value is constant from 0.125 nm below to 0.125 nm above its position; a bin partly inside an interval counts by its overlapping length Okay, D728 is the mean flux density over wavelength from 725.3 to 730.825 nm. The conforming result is 11.1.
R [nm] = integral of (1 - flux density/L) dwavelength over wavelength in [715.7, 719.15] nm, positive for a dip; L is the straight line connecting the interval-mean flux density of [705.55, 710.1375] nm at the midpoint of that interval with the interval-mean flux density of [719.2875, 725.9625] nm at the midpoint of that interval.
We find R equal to 0.07 nm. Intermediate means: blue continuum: 11.7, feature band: 11.3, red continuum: 11.4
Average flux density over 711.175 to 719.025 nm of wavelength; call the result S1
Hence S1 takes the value 11.3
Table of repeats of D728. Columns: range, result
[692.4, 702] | 11.7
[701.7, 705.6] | 11.6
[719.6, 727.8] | 11.4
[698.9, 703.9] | 11.5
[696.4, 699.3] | 11.7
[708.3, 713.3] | 11.5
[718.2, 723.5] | 11.3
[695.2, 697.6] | 12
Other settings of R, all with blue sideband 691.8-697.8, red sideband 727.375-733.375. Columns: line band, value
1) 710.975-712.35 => 0.02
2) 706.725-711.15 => -0.01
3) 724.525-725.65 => -0.02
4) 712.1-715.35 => 0.02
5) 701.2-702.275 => 0.01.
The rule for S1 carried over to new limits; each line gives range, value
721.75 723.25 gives 11.5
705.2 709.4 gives 11.7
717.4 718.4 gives 11.3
